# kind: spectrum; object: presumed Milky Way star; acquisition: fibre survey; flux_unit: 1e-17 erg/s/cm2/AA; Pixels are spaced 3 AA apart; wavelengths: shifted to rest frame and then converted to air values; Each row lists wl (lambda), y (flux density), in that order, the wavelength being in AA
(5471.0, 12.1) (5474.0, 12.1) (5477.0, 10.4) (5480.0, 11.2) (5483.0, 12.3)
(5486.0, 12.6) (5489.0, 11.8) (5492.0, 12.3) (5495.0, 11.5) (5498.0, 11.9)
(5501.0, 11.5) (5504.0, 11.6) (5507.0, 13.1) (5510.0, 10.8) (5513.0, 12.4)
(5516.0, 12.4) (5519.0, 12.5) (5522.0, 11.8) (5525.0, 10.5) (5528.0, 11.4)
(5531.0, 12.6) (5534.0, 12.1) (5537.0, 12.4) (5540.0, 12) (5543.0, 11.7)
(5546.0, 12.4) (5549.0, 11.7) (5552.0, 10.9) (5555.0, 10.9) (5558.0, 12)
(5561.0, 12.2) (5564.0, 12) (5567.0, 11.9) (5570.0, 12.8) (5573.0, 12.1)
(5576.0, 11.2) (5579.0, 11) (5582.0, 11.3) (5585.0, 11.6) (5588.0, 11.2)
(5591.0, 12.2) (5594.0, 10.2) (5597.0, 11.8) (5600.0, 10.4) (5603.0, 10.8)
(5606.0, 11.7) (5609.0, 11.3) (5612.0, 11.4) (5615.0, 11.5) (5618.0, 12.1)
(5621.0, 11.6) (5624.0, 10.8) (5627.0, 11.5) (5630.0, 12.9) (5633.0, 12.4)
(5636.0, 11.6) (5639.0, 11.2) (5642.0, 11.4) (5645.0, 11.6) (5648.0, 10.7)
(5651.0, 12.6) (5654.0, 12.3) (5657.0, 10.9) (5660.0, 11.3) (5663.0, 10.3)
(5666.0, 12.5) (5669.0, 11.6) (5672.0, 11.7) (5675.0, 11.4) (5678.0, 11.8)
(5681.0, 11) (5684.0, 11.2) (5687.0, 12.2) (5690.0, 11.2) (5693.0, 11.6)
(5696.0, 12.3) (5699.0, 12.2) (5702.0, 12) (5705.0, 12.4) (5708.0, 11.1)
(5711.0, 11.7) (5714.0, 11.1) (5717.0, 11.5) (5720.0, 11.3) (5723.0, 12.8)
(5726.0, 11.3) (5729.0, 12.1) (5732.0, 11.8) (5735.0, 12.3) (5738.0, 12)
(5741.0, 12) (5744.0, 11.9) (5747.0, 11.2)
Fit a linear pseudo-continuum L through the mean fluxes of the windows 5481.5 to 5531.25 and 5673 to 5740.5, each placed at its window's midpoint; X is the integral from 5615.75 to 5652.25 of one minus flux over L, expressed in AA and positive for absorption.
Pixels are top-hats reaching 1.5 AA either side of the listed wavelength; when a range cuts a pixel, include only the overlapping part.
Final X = 0.4 AA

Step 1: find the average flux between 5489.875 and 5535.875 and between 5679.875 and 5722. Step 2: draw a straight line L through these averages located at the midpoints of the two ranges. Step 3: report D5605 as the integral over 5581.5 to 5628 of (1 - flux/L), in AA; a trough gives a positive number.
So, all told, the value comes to 1.7 AA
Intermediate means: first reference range 11.9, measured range 11.3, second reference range 11.6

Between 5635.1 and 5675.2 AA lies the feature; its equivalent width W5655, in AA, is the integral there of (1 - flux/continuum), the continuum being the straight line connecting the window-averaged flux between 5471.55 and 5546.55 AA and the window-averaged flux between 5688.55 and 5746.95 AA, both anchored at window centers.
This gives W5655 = 1.1 AA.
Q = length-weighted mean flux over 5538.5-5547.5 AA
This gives 12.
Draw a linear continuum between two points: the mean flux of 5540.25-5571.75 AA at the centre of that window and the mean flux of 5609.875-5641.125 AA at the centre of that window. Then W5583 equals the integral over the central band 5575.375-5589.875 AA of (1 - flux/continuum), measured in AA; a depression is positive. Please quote 0.6 AA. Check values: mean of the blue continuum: 11.9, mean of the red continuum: 11.7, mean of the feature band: 11.3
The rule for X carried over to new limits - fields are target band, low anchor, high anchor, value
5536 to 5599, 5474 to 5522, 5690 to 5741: 1.0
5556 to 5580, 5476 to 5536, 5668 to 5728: -0.2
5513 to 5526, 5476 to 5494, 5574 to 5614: -0.3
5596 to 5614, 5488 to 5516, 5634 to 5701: 0.7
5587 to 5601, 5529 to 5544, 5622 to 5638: 0.9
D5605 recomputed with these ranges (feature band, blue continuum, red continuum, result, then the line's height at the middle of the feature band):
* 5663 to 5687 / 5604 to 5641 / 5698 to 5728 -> 0.3 AA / 11.7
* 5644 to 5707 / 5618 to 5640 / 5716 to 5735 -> 0.8 AA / 11.8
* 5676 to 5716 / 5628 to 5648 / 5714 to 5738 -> 0.5 AA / 11.8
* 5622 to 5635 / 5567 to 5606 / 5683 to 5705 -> -0.3 AA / 11.6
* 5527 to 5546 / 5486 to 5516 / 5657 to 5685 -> -0.4 AA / 11.8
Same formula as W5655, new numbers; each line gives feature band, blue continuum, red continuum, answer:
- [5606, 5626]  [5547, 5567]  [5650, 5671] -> 0.3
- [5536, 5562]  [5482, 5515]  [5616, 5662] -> 0.2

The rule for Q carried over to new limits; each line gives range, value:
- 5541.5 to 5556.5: 11.5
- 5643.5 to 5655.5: 11.8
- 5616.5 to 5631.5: 11.8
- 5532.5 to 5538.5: 12.2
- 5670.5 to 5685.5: 11.4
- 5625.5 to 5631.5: 12.2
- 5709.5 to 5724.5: 11.7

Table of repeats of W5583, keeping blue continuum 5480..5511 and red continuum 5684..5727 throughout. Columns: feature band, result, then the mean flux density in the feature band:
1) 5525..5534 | 0.10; 11.8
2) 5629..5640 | -0.20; 12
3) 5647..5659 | 0.15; 11.7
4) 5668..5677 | 0.15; 11.6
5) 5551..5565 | 0.31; 11.6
